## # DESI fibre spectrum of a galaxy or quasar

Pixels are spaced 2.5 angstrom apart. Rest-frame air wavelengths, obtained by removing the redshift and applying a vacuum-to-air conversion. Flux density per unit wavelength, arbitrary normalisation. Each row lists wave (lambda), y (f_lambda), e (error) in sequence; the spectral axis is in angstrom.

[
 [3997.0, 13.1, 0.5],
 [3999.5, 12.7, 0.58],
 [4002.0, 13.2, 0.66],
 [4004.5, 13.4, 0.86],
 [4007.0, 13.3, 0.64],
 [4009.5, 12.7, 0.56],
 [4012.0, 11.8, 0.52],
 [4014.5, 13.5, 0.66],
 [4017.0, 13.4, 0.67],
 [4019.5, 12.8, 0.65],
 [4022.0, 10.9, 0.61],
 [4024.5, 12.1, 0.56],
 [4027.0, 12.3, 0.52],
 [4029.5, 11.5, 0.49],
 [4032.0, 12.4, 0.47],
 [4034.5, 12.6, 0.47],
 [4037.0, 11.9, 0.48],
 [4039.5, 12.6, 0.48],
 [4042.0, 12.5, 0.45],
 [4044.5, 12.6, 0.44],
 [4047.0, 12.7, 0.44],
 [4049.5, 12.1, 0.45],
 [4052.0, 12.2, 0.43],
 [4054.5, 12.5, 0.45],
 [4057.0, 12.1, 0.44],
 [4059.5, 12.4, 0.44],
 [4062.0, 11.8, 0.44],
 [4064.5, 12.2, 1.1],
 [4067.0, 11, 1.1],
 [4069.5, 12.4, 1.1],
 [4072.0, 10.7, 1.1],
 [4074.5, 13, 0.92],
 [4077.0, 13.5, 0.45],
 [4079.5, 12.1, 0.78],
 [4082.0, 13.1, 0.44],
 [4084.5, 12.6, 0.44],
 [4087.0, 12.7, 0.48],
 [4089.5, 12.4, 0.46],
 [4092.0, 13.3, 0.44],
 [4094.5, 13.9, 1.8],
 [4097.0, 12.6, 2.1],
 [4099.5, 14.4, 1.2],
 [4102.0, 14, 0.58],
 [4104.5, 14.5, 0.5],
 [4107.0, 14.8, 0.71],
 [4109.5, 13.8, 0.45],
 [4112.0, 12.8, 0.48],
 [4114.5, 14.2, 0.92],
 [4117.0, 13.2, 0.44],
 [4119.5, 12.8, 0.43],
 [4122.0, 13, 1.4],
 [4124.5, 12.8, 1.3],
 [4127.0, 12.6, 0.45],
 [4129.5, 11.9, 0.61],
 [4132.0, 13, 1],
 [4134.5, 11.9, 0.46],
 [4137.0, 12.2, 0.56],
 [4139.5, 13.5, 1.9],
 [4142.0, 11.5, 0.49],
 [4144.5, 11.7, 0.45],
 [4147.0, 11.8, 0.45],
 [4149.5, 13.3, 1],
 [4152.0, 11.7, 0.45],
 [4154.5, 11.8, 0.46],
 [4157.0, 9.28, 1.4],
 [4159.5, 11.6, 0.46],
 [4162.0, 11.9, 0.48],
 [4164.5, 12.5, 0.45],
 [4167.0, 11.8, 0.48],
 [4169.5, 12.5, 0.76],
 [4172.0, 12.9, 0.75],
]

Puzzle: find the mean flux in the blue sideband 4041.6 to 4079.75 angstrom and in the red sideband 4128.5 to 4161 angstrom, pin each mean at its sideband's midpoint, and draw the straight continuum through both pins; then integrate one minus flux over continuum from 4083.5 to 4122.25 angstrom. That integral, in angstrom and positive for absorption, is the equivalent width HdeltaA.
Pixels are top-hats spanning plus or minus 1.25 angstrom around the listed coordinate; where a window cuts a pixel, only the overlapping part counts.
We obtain -4.4 angstrom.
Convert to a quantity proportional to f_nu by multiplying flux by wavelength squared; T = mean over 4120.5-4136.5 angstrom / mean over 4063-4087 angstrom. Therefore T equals 1.04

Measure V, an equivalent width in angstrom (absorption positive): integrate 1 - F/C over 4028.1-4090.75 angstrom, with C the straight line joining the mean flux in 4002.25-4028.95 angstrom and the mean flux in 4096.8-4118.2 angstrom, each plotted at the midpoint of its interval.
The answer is 4.3 angstrom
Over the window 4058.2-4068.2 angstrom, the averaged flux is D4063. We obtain 11.9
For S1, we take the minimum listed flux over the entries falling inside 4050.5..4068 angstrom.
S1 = 11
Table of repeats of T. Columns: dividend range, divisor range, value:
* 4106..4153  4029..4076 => 1.09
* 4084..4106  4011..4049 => 1.12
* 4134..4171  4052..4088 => 1.01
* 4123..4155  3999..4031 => 1.04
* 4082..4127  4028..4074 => 1.13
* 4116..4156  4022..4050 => 1.06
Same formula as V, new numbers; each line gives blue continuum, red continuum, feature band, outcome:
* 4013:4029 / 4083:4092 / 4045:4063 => 0.41 angstrom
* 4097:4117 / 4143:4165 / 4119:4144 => 0.54 angstrom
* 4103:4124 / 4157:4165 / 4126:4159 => 0.92 angstrom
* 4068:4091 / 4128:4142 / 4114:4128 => -0.69 angstrom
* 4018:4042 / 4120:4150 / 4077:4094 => -0.71 angstrom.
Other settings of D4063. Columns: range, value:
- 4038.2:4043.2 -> 12.5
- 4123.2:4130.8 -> 12.4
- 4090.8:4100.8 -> 13.6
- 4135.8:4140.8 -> 12.8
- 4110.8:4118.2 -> 13.4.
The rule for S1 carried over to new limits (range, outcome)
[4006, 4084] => 10.7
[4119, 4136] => 11.9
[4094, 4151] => 11.5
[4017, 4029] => 10.9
